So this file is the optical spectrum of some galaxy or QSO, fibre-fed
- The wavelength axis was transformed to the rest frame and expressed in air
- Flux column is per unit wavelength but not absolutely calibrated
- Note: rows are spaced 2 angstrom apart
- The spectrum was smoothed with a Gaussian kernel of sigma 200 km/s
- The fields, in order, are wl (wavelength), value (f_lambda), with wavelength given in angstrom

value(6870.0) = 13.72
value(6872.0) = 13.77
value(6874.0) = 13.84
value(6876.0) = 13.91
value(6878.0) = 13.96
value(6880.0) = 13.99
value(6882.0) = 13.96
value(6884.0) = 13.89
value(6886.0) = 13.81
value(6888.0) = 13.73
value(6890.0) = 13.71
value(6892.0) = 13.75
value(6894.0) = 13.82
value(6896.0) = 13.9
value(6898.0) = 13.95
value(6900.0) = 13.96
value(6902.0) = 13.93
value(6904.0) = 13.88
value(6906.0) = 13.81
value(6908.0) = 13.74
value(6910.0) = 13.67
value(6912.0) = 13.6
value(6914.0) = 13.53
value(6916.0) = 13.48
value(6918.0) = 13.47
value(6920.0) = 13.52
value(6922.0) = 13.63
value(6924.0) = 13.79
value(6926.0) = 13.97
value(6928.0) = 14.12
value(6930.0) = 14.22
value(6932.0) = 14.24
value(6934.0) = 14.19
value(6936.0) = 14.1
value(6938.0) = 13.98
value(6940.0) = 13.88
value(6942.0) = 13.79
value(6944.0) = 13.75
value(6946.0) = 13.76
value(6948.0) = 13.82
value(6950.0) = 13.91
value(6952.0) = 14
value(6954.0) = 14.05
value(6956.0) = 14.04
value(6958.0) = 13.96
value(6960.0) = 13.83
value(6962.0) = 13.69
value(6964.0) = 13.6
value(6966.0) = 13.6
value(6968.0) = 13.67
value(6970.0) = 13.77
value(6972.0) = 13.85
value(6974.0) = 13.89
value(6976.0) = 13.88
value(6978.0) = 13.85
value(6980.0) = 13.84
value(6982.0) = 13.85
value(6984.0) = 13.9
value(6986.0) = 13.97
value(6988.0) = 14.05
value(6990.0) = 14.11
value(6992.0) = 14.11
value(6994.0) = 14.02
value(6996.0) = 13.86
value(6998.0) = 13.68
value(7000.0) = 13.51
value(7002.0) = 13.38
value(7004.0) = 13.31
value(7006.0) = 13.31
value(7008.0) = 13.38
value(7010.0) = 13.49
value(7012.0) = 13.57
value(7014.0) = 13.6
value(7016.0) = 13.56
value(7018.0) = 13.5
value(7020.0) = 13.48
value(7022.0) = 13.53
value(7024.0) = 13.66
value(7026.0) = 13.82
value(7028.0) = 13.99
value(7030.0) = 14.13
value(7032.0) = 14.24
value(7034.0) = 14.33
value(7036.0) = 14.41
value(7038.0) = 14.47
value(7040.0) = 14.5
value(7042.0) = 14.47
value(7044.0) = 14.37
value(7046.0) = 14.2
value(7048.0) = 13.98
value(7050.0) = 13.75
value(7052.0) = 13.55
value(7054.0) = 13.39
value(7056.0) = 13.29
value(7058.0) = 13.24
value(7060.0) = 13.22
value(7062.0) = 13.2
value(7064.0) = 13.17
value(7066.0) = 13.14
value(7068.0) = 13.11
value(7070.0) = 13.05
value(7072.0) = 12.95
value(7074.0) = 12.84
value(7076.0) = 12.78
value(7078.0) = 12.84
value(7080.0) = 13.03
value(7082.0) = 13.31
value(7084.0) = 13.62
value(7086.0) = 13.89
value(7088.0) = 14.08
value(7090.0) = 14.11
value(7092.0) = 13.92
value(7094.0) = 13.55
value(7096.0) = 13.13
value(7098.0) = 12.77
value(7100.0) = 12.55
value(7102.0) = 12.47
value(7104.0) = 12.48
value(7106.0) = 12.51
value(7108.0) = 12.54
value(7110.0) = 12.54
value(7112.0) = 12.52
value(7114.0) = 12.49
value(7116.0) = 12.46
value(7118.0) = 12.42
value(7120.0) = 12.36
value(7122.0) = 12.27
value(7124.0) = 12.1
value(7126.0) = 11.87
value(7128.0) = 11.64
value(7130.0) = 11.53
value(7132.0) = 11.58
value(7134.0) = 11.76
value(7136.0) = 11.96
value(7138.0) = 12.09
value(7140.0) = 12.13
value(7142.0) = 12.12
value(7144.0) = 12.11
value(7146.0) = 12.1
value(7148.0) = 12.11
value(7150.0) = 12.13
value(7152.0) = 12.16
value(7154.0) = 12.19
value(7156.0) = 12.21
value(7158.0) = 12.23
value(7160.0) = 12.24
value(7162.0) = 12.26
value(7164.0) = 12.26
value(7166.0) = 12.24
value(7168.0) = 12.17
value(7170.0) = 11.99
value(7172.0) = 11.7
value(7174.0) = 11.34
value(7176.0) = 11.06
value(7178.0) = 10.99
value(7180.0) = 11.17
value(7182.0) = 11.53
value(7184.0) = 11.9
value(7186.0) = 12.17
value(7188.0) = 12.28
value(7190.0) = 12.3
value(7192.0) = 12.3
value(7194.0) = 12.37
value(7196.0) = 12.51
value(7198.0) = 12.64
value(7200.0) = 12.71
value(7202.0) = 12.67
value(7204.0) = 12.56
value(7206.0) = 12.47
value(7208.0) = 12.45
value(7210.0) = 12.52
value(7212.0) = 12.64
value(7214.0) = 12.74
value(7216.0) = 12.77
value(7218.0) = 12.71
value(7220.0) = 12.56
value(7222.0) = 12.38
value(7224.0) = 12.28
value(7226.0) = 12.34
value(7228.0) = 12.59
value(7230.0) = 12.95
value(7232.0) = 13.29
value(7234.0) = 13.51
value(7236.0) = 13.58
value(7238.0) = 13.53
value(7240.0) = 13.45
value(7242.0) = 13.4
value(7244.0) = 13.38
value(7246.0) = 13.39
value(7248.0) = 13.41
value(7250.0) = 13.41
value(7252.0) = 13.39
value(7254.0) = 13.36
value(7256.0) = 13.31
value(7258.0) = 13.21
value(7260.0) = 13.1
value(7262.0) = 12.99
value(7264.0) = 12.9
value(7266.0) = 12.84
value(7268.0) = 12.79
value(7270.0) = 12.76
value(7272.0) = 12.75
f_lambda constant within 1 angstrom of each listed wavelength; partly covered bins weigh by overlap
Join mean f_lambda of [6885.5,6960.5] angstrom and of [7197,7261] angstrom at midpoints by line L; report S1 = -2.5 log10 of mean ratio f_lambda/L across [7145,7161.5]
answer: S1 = 0.09 mag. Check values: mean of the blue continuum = 13.9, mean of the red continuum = 13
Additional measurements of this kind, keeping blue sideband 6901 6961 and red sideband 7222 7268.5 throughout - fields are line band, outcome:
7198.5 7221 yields 0.05 mag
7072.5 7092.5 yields 0.01 mag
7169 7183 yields 0.17 mag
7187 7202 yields 0.07 mag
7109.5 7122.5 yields 0.08 mag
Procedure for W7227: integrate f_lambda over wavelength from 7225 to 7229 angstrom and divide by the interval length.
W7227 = 12.5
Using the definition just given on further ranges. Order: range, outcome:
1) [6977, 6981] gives 13.8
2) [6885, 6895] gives 13.8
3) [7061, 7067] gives 13.2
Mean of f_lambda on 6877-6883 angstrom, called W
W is 14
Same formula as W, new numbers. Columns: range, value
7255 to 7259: 13.3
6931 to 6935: 14.2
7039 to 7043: 14.5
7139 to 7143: 12.1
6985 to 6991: 14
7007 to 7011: 13.4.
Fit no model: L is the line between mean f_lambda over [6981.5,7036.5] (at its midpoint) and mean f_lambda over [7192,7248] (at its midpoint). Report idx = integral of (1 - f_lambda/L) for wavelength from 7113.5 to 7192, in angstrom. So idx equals 6.8 angstrom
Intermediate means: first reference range 13.8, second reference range 12.8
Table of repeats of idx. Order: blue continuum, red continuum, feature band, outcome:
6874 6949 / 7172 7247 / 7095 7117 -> 0.7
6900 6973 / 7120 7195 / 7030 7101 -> -4.6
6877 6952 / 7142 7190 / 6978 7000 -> -1.0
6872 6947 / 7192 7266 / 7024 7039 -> -0.7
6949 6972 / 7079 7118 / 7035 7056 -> -1.1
